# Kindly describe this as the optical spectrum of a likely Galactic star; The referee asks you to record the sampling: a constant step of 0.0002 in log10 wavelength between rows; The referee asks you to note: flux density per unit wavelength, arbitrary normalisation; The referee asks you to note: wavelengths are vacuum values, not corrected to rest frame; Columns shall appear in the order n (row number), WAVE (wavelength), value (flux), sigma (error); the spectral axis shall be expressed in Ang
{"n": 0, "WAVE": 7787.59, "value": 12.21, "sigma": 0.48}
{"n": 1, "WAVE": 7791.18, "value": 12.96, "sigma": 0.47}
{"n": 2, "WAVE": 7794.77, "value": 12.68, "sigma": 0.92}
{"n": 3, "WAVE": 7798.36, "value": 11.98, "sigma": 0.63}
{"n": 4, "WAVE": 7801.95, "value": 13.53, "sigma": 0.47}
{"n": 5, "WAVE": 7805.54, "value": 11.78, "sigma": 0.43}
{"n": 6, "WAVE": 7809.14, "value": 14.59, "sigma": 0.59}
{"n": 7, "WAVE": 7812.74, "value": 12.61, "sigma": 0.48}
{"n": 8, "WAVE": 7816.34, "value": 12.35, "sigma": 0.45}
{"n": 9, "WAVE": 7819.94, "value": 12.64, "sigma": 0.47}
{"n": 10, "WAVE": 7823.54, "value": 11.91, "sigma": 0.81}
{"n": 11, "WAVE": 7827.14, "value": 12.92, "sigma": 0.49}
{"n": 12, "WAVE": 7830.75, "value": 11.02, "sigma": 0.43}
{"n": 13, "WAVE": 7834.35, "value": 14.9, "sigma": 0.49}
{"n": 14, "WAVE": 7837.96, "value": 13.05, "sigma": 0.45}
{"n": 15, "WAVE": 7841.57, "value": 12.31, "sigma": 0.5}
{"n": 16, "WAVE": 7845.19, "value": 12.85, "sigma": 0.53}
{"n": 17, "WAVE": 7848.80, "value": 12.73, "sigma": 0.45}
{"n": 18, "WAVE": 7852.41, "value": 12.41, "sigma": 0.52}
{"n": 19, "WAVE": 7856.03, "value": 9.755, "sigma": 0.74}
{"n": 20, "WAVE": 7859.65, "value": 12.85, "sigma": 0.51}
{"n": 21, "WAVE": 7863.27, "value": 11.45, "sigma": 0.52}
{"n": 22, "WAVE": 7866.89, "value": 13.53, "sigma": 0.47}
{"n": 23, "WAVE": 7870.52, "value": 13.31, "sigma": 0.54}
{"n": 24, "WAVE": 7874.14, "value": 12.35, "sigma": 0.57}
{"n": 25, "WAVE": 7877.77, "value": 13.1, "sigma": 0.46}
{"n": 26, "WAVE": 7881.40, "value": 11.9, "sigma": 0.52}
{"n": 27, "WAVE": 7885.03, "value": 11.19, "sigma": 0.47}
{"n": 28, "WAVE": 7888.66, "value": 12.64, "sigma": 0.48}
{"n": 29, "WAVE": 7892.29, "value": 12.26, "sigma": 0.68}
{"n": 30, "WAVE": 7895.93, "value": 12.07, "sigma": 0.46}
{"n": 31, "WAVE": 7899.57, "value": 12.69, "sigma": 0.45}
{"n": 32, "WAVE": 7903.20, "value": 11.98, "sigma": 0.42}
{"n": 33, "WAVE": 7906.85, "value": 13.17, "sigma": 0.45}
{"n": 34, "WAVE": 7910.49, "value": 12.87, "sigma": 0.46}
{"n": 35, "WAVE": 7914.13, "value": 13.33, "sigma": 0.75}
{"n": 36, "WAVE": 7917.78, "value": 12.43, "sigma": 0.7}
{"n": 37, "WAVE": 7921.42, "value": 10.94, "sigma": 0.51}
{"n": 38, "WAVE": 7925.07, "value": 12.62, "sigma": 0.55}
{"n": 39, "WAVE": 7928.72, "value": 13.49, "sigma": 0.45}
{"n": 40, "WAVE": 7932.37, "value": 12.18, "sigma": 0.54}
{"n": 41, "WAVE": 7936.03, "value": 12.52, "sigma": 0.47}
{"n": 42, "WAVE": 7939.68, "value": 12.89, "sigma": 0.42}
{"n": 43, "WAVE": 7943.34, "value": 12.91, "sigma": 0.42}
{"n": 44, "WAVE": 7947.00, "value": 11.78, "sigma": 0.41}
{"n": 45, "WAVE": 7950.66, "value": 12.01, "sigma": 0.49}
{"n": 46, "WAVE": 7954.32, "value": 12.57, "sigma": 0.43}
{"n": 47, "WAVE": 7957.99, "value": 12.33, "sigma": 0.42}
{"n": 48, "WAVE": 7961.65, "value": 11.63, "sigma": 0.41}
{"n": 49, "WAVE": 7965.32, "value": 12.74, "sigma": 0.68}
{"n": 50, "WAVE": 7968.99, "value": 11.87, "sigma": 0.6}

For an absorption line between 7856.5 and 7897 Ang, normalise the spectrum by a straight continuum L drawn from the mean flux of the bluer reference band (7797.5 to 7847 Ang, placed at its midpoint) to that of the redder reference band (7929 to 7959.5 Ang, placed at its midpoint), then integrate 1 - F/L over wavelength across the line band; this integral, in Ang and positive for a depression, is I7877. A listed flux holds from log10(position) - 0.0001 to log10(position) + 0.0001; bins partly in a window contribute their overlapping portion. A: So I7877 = 0.9 Ang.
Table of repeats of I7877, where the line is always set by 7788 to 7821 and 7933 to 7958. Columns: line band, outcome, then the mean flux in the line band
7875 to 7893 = 0.50 Ang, 12.2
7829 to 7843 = -0.17 Ang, 12.8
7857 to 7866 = 0.40 Ang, 12.1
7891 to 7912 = 0.04 Ang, 12.5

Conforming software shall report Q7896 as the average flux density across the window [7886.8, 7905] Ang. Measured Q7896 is 12.3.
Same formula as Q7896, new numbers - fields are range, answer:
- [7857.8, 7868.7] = 12.6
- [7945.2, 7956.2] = 12.1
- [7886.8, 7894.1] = 12.5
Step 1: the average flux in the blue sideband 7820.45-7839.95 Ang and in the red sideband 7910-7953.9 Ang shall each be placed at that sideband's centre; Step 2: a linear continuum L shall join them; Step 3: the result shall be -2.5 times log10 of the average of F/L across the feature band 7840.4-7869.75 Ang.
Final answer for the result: 0.04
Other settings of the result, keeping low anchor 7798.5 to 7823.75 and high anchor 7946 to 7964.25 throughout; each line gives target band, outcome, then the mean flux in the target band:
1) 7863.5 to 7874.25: -0.037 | 12.9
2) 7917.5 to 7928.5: 0.008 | 12.2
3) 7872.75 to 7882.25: -0.003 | 12.5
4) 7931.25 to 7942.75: -0.035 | 12.6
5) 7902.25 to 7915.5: -0.048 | 12.9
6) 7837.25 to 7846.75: -0.005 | 12.7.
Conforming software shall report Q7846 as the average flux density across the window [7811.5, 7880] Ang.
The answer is 12.5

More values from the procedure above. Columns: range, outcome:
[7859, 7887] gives 12.4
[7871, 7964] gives 12.4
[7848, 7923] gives 12.3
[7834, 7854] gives 12.9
